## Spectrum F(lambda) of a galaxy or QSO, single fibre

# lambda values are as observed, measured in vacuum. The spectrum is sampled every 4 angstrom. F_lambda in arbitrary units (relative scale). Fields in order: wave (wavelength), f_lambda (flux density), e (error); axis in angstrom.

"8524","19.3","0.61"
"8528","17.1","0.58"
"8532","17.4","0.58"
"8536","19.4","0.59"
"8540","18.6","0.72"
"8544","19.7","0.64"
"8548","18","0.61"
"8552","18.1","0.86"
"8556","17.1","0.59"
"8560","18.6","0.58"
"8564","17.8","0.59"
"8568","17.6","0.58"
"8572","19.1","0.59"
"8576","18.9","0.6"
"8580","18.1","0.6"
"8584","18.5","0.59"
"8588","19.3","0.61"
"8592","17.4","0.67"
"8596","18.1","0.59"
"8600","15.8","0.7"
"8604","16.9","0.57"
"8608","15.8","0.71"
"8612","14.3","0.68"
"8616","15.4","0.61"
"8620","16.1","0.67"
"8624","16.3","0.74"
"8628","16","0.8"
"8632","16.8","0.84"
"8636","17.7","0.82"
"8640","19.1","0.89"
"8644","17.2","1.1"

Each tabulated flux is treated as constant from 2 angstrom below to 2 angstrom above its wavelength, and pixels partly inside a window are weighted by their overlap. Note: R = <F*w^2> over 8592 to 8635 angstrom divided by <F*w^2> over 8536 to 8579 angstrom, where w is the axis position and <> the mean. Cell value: 0.89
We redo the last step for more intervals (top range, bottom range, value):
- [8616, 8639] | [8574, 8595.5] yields 0.91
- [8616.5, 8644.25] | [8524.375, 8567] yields 0.95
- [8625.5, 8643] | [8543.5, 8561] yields 0.97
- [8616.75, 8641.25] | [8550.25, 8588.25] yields 0.94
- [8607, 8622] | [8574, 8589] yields 0.83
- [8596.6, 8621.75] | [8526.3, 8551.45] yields 0.88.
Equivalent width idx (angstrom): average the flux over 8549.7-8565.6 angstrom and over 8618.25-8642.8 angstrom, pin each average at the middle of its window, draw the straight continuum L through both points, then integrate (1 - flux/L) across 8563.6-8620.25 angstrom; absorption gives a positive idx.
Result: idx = 0.7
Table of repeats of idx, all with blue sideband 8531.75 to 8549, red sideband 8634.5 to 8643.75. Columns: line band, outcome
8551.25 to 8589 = 0.64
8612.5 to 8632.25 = 2.57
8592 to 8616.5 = 2.95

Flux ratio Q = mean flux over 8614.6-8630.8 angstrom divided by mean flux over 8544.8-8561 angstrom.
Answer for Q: 0.9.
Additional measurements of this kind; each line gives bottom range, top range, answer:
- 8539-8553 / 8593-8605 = 0.91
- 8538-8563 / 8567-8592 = 1.01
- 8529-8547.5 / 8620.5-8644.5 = 0.92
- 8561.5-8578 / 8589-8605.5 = 0.94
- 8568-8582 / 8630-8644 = 0.96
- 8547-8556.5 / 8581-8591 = 1.05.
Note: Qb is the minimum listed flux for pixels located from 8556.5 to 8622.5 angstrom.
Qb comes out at 14.3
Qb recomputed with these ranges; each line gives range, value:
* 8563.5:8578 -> 17.6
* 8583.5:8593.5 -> 17.4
